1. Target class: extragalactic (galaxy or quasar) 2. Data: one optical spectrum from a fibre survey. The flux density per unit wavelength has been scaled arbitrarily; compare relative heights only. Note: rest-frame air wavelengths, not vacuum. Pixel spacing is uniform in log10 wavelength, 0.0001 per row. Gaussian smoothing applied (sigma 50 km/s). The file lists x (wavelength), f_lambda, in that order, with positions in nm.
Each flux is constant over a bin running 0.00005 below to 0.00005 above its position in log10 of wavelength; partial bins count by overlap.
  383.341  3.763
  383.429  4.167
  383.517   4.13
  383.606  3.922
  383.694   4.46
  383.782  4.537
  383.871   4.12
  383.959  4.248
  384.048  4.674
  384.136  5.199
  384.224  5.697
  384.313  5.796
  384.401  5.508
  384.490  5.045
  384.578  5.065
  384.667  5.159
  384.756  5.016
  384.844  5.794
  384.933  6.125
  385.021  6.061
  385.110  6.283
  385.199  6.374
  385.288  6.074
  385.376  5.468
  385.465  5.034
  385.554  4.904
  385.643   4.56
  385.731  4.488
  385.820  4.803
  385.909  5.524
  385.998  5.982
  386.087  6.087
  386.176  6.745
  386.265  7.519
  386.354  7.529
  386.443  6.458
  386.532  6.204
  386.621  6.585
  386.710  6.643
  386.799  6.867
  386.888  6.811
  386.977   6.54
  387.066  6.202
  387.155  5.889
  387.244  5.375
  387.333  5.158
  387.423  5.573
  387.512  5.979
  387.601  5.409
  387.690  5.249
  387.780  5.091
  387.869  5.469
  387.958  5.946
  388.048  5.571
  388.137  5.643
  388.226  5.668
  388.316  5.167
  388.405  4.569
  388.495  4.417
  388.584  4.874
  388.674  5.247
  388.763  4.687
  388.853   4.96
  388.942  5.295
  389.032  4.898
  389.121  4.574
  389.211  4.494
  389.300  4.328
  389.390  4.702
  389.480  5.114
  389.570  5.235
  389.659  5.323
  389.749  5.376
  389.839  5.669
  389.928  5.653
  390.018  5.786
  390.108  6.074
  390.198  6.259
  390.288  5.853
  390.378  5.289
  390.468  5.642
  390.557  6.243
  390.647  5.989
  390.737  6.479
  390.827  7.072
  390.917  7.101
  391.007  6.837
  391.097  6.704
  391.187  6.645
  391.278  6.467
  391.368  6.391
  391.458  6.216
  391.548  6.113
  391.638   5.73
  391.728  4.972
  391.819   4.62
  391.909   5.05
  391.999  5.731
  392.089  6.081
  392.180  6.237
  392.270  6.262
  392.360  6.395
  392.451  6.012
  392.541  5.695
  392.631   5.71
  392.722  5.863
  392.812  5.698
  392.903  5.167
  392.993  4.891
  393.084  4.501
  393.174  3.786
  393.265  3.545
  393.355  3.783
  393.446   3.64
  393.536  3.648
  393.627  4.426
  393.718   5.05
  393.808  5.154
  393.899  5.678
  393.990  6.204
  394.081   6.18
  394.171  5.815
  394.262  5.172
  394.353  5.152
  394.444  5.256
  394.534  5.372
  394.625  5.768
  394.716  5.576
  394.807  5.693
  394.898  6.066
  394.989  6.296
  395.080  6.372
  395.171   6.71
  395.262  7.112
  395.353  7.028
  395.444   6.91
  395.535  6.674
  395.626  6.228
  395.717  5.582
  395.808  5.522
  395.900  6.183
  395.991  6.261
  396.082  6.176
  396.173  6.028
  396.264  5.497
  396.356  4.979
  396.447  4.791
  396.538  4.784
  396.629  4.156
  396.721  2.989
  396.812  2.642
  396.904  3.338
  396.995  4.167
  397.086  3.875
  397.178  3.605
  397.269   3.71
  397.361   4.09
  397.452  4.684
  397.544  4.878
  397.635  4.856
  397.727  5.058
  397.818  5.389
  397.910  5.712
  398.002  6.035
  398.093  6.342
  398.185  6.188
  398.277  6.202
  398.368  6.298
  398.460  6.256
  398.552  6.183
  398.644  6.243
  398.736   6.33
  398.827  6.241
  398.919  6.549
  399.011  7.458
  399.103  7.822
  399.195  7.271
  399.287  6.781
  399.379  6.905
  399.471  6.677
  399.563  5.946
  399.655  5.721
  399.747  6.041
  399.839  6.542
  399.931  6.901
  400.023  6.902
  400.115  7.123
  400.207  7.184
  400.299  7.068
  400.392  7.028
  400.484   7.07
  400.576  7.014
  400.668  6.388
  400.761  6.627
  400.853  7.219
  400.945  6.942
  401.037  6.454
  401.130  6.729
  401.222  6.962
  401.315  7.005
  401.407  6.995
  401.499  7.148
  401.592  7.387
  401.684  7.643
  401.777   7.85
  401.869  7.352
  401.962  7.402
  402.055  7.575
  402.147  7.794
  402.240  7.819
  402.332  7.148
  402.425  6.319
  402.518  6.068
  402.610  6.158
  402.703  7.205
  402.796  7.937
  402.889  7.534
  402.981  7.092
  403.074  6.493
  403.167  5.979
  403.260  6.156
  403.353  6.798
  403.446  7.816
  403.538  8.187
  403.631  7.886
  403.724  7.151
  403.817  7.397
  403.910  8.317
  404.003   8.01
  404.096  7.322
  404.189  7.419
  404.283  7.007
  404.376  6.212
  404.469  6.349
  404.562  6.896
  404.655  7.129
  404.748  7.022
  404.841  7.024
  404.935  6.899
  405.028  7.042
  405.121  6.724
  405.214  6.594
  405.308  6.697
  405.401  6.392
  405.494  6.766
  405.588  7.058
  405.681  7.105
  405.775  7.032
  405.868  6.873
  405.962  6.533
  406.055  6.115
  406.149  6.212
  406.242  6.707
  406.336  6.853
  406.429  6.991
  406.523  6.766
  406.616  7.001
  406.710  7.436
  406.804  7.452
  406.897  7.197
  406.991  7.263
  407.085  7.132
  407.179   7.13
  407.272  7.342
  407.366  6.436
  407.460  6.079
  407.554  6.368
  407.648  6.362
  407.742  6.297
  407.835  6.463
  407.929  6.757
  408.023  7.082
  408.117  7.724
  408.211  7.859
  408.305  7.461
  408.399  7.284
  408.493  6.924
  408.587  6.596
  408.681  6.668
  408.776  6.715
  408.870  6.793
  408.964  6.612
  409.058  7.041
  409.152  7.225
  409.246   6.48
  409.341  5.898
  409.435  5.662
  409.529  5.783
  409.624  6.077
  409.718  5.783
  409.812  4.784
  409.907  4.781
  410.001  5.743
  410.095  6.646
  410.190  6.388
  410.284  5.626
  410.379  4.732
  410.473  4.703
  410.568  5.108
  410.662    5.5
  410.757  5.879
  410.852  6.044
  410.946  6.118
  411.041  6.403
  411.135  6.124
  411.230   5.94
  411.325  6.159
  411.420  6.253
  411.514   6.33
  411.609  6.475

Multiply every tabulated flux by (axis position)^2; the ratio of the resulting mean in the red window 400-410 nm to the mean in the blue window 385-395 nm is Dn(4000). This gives 1.33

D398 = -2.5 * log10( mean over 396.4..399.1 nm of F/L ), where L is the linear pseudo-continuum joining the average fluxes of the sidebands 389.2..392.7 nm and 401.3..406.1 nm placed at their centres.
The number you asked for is 0.248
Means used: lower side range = 5.85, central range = 5.18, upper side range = 7.07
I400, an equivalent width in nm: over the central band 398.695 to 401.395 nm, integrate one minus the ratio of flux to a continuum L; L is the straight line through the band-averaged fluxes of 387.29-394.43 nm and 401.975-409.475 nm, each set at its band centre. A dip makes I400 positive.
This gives -0.18 nm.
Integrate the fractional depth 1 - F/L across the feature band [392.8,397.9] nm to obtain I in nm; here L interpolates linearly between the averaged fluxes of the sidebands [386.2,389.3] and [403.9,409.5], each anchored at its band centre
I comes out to 0.83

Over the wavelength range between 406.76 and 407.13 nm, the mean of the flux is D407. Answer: 7.26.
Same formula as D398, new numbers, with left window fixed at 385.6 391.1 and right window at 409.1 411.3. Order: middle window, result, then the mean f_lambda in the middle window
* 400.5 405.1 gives -0.23 mag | 7.11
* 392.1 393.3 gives 0.06 mag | 5.4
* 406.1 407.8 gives -0.18 mag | 6.83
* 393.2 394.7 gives 0.15 mag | 4.99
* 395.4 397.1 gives 0.12 mag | 5.11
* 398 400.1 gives -0.14 mag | 6.53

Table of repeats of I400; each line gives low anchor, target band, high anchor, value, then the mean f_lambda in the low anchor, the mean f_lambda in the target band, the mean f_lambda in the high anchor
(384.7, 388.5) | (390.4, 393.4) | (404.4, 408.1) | 0.16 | 5.8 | 5.74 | 6.81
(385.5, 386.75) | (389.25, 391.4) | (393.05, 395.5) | -0.09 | 5.99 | 5.92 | 5.42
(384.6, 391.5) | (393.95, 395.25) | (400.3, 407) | 0.09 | 5.73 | 5.86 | 7.03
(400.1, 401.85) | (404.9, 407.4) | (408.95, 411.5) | -0.19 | 7.05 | 6.88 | 5.9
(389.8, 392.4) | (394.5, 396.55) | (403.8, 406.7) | 0.10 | 6.06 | 6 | 6.92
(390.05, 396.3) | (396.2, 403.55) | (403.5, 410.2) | 0.03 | 5.76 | 6.27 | 6.8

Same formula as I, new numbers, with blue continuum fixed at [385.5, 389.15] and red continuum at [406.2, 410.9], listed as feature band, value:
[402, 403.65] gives -0.225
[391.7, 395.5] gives 0.257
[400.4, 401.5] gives -0.125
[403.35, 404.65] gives -0.219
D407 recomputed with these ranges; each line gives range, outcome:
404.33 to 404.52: 6.3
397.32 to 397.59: 4.57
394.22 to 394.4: 5.15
